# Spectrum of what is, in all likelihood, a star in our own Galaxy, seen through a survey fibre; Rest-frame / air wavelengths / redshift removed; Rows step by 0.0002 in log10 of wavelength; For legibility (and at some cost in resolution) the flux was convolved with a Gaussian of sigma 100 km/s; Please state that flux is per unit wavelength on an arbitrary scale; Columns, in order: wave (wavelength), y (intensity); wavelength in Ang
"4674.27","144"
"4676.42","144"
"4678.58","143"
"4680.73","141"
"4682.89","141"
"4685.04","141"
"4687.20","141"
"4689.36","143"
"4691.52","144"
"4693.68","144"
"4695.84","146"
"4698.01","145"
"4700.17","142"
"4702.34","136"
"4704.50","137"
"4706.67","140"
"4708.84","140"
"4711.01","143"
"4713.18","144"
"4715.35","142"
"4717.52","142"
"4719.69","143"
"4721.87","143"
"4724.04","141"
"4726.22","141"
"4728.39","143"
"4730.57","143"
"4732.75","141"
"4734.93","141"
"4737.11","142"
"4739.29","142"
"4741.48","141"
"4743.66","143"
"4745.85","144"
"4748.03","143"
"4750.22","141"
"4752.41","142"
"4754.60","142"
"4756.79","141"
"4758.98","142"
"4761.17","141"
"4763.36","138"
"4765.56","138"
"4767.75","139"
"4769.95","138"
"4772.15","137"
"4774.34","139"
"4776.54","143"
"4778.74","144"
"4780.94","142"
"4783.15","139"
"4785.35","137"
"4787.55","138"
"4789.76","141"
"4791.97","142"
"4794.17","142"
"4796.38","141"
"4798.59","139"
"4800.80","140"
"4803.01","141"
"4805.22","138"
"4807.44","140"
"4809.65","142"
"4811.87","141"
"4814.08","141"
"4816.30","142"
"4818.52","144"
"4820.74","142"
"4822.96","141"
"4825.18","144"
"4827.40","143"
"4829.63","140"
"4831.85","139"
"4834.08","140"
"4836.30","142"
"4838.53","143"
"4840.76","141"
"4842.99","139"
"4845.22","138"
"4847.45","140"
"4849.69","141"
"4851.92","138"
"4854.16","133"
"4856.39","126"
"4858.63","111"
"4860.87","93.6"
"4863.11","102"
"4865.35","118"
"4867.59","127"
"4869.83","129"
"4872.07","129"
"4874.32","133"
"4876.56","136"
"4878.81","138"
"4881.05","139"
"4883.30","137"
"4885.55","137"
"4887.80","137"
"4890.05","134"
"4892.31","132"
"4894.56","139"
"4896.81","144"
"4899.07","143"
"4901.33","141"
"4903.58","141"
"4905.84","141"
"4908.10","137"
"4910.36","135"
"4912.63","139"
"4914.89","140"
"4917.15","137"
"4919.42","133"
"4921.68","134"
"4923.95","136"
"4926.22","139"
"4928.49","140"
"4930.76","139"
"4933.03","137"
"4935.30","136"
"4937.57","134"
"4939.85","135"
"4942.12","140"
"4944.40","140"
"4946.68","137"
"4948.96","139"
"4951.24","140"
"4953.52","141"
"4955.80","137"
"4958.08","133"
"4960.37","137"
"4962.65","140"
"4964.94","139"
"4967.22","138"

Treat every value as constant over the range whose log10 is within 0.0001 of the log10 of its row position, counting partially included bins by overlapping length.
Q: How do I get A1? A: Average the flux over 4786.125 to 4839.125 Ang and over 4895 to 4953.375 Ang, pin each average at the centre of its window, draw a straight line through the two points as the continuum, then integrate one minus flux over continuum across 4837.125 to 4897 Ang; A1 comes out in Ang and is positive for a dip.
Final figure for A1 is 3.5 Ang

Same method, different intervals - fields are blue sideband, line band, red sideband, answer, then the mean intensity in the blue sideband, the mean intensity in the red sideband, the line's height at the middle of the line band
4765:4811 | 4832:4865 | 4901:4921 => 2.04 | 140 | 138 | 139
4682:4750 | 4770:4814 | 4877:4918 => 0.06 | 142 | 138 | 140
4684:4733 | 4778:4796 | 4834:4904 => -0.39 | 142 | 133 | 138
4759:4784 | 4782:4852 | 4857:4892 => -3.42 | 140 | 127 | 134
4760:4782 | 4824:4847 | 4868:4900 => -0.53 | 140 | 136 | 138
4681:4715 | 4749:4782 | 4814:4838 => 0.29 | 142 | 142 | 142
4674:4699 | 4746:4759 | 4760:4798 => -0.11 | 143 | 140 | 141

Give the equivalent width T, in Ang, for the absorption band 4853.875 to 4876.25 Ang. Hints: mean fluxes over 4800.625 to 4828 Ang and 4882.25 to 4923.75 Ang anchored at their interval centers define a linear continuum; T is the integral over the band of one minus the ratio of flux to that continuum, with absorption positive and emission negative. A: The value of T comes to 3.1 Ang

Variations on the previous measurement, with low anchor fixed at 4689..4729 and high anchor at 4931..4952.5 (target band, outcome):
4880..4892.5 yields 0.2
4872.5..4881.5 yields 0.2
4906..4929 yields 0.2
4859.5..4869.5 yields 2.0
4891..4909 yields -0.2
